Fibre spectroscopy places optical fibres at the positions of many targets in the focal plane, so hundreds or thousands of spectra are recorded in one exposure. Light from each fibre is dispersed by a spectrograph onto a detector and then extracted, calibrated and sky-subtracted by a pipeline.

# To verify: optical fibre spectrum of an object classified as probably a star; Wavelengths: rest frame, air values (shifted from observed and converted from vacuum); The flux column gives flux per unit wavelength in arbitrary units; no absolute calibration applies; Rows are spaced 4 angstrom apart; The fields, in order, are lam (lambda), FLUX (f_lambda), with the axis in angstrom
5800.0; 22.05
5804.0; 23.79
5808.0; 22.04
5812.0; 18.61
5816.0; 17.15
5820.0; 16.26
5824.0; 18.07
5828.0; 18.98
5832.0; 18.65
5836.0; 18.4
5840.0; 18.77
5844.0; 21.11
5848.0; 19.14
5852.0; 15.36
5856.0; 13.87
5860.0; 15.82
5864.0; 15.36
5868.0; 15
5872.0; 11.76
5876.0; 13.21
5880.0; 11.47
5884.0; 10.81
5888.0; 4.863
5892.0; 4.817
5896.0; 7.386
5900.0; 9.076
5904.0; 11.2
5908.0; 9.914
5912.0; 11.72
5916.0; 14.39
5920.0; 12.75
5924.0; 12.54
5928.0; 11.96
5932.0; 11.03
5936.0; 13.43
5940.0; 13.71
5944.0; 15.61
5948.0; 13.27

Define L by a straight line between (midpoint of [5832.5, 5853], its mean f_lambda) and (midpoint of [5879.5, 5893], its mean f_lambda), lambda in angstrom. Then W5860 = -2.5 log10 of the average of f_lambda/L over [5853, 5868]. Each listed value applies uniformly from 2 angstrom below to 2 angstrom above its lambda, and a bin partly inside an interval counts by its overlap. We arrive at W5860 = -0.07 mag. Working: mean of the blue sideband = 18.7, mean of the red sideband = 7.84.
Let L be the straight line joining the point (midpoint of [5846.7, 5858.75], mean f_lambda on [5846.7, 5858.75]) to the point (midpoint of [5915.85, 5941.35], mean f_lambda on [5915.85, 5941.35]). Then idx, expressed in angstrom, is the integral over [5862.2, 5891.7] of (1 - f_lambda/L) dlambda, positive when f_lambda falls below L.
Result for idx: 7.15 angstrom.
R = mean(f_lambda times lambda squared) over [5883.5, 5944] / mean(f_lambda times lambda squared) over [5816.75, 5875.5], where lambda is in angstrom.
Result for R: 0.66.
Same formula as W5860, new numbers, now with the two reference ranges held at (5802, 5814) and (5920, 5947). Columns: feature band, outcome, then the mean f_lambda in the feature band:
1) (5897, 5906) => 0.47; 9.83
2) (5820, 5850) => 0.04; 18.8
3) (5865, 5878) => 0.27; 13.5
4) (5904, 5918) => 0.22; 11.9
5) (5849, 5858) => 0.22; 15.1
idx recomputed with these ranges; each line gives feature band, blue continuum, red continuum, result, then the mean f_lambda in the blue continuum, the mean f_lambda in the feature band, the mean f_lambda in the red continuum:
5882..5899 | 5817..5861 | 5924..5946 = 9.1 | 17.7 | 7.09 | 13.1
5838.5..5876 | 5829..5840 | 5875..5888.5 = -3.4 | 18.6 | 16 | 10.4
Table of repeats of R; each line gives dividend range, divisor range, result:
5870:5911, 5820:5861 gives 0.54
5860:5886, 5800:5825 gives 0.69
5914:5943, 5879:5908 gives 1.54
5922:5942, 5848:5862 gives 0.82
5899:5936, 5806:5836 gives 0.66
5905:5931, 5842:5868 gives 0.74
